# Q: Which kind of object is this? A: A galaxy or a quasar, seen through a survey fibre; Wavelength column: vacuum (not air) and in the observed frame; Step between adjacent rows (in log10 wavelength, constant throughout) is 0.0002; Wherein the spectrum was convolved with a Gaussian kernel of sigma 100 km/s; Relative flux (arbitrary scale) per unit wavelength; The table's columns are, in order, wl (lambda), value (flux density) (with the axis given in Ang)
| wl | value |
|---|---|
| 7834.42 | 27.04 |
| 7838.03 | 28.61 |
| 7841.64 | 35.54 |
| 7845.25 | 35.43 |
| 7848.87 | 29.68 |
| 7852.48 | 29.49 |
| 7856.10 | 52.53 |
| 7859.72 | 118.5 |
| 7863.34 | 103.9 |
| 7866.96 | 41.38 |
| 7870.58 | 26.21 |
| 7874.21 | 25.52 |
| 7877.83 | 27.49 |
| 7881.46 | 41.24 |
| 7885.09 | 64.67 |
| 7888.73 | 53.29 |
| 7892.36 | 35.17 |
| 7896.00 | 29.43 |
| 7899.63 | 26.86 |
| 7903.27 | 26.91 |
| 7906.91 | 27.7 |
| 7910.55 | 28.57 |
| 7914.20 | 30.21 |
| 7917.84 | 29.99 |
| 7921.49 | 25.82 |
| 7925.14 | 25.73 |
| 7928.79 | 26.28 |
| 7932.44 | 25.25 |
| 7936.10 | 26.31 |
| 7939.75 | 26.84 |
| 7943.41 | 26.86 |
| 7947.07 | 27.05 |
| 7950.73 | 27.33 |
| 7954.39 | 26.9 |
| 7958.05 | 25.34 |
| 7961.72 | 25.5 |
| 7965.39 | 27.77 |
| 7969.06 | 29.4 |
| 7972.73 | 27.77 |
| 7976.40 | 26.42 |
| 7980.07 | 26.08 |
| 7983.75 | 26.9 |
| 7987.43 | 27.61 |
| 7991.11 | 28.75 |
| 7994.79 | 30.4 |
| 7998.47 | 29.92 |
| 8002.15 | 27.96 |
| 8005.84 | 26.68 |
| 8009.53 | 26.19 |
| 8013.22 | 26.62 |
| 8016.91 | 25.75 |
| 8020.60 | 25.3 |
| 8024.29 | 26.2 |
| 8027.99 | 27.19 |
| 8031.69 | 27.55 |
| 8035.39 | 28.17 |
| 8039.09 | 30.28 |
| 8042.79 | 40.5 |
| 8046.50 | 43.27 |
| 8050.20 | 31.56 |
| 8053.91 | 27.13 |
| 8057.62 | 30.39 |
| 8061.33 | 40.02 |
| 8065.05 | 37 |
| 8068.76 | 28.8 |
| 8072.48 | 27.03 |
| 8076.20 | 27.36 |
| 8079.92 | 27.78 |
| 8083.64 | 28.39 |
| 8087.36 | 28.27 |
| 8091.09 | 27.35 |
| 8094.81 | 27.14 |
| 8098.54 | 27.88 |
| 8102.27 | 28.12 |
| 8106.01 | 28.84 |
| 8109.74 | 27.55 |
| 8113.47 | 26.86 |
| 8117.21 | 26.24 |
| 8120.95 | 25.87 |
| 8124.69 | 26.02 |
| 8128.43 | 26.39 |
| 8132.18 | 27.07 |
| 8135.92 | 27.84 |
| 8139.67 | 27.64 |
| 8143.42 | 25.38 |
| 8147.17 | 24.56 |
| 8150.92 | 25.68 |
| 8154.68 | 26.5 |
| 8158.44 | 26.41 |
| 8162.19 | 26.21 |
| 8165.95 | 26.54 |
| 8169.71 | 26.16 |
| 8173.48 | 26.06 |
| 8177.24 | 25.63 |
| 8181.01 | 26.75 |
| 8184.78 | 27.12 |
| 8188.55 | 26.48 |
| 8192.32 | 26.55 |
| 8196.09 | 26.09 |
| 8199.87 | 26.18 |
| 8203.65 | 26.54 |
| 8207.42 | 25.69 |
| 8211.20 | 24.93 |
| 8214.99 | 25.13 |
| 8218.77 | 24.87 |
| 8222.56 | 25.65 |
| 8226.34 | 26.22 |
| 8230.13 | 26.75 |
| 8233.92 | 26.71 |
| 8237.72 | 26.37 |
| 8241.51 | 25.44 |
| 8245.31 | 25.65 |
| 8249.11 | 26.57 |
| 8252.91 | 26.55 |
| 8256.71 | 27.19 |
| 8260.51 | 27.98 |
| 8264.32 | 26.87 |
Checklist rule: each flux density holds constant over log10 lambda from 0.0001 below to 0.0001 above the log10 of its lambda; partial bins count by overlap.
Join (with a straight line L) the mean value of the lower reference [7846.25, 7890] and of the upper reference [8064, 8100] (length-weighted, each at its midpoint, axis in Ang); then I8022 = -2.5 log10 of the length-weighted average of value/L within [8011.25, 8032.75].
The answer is 0.30 mag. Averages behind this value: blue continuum 50.8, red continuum 28.5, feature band 26.4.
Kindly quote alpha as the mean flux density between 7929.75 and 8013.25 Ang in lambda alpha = 27.2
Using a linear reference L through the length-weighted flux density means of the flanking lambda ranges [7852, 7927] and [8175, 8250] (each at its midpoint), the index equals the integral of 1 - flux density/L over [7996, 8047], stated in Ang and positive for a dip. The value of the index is 8.9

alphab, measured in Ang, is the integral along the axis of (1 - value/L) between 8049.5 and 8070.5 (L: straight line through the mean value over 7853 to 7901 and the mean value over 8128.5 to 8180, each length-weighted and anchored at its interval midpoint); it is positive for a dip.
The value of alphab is 1.0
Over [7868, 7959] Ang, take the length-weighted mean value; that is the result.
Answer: 30.7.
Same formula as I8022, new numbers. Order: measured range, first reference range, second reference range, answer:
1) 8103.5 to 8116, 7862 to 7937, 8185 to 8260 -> 0.063 mag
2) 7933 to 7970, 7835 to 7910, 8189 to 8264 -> 0.402 mag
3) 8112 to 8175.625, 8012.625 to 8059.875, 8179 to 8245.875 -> 0.054 mag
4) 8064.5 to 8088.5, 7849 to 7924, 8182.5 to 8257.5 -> 0.142 mag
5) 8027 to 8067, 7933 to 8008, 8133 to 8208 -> -0.224 mag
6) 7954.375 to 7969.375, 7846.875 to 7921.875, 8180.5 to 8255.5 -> 0.388 mag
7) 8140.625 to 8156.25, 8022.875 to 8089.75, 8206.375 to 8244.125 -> 0.101 mag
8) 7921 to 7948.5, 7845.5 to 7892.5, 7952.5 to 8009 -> 0.362 mag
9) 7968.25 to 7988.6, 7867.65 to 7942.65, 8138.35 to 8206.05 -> 0.108 mag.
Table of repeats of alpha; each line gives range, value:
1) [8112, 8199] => 26.3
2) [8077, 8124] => 27.5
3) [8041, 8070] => 34.9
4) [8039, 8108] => 30.9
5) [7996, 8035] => 27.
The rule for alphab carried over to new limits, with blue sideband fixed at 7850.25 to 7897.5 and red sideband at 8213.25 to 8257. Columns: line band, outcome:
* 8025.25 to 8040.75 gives 4.41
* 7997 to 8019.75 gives 7.74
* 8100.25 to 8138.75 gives 7.51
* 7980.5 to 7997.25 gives 5.54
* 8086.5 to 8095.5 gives 2.02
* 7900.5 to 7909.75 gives 3.95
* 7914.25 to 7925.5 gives 4.56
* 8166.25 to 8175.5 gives 1.26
